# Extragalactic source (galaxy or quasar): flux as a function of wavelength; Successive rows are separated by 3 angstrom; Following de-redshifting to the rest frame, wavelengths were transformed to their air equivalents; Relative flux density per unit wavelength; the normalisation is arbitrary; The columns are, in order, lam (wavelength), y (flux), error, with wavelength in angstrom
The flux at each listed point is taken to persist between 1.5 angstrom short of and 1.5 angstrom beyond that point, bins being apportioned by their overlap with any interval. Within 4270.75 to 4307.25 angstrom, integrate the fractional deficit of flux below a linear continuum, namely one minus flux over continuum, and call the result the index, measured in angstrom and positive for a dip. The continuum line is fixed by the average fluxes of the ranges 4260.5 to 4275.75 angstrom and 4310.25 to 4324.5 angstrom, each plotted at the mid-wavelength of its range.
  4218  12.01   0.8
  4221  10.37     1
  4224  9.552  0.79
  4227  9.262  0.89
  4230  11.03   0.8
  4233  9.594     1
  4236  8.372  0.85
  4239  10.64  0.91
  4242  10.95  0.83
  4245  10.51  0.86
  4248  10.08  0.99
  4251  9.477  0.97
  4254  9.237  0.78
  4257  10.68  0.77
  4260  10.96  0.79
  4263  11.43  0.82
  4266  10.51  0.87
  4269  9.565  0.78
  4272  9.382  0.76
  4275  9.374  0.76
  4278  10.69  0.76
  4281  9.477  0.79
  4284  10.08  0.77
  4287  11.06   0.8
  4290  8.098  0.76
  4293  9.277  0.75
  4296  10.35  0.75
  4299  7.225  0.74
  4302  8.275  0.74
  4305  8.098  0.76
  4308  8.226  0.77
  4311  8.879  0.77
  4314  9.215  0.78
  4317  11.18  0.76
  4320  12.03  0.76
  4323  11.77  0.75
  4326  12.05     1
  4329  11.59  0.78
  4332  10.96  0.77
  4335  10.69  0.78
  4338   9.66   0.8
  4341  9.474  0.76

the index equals 3.9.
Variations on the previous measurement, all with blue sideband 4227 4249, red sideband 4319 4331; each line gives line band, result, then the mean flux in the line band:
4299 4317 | 4.45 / 8.65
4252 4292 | 2.75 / 10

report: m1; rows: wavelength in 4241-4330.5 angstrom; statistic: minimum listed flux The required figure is 7.225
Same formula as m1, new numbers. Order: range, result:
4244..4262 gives 9.237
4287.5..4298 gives 8.098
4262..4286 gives 9.374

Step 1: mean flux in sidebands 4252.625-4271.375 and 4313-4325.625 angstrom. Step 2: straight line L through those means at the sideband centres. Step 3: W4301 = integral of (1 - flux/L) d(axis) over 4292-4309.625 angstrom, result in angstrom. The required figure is 3.8 angstrom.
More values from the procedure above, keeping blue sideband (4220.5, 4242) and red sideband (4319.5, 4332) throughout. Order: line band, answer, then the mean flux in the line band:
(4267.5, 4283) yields 1.5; 9.71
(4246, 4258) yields 0.5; 9.86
